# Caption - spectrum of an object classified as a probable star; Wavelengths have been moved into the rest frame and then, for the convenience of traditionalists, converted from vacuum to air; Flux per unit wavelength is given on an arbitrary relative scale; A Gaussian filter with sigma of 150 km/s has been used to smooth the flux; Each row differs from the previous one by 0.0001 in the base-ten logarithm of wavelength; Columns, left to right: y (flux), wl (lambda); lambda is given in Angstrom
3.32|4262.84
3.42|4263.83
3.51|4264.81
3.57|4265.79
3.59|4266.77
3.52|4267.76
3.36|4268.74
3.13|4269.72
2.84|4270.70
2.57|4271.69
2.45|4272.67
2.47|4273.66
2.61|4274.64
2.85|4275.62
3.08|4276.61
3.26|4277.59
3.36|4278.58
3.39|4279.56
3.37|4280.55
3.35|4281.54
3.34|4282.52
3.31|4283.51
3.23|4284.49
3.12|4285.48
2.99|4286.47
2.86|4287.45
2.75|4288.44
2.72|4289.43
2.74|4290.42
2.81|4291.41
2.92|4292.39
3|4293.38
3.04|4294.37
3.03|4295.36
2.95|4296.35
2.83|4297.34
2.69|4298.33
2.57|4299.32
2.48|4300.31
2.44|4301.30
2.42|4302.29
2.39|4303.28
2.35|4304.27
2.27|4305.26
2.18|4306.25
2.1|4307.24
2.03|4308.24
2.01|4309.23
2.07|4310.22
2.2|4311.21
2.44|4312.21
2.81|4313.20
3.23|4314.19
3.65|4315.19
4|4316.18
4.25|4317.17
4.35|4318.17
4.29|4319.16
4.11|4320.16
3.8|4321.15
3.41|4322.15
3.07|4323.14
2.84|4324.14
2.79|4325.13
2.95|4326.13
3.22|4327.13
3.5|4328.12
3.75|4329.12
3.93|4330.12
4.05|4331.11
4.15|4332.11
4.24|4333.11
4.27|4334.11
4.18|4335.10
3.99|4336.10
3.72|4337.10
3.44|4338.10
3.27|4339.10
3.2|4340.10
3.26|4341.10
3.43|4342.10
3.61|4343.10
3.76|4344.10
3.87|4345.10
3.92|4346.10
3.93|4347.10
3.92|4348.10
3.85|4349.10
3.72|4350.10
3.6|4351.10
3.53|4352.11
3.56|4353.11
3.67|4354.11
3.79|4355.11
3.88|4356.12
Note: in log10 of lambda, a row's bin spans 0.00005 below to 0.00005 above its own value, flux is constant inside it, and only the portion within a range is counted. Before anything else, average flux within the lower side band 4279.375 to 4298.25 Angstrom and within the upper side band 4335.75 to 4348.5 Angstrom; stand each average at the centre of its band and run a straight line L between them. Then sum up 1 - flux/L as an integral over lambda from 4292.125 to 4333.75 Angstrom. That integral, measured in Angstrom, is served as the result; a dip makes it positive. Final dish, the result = 3.03 Angstrom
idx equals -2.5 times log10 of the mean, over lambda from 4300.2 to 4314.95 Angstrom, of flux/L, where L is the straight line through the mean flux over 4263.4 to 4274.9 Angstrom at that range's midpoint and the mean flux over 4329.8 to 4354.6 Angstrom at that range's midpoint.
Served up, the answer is 0.40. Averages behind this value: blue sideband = 3.1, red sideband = 3.76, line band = 2.38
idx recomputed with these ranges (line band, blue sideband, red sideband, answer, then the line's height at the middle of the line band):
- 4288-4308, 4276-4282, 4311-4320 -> 0.28 mag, 3.41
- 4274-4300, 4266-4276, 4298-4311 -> -0.14 mag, 2.64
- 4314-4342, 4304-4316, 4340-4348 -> -0.19 mag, 3.11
